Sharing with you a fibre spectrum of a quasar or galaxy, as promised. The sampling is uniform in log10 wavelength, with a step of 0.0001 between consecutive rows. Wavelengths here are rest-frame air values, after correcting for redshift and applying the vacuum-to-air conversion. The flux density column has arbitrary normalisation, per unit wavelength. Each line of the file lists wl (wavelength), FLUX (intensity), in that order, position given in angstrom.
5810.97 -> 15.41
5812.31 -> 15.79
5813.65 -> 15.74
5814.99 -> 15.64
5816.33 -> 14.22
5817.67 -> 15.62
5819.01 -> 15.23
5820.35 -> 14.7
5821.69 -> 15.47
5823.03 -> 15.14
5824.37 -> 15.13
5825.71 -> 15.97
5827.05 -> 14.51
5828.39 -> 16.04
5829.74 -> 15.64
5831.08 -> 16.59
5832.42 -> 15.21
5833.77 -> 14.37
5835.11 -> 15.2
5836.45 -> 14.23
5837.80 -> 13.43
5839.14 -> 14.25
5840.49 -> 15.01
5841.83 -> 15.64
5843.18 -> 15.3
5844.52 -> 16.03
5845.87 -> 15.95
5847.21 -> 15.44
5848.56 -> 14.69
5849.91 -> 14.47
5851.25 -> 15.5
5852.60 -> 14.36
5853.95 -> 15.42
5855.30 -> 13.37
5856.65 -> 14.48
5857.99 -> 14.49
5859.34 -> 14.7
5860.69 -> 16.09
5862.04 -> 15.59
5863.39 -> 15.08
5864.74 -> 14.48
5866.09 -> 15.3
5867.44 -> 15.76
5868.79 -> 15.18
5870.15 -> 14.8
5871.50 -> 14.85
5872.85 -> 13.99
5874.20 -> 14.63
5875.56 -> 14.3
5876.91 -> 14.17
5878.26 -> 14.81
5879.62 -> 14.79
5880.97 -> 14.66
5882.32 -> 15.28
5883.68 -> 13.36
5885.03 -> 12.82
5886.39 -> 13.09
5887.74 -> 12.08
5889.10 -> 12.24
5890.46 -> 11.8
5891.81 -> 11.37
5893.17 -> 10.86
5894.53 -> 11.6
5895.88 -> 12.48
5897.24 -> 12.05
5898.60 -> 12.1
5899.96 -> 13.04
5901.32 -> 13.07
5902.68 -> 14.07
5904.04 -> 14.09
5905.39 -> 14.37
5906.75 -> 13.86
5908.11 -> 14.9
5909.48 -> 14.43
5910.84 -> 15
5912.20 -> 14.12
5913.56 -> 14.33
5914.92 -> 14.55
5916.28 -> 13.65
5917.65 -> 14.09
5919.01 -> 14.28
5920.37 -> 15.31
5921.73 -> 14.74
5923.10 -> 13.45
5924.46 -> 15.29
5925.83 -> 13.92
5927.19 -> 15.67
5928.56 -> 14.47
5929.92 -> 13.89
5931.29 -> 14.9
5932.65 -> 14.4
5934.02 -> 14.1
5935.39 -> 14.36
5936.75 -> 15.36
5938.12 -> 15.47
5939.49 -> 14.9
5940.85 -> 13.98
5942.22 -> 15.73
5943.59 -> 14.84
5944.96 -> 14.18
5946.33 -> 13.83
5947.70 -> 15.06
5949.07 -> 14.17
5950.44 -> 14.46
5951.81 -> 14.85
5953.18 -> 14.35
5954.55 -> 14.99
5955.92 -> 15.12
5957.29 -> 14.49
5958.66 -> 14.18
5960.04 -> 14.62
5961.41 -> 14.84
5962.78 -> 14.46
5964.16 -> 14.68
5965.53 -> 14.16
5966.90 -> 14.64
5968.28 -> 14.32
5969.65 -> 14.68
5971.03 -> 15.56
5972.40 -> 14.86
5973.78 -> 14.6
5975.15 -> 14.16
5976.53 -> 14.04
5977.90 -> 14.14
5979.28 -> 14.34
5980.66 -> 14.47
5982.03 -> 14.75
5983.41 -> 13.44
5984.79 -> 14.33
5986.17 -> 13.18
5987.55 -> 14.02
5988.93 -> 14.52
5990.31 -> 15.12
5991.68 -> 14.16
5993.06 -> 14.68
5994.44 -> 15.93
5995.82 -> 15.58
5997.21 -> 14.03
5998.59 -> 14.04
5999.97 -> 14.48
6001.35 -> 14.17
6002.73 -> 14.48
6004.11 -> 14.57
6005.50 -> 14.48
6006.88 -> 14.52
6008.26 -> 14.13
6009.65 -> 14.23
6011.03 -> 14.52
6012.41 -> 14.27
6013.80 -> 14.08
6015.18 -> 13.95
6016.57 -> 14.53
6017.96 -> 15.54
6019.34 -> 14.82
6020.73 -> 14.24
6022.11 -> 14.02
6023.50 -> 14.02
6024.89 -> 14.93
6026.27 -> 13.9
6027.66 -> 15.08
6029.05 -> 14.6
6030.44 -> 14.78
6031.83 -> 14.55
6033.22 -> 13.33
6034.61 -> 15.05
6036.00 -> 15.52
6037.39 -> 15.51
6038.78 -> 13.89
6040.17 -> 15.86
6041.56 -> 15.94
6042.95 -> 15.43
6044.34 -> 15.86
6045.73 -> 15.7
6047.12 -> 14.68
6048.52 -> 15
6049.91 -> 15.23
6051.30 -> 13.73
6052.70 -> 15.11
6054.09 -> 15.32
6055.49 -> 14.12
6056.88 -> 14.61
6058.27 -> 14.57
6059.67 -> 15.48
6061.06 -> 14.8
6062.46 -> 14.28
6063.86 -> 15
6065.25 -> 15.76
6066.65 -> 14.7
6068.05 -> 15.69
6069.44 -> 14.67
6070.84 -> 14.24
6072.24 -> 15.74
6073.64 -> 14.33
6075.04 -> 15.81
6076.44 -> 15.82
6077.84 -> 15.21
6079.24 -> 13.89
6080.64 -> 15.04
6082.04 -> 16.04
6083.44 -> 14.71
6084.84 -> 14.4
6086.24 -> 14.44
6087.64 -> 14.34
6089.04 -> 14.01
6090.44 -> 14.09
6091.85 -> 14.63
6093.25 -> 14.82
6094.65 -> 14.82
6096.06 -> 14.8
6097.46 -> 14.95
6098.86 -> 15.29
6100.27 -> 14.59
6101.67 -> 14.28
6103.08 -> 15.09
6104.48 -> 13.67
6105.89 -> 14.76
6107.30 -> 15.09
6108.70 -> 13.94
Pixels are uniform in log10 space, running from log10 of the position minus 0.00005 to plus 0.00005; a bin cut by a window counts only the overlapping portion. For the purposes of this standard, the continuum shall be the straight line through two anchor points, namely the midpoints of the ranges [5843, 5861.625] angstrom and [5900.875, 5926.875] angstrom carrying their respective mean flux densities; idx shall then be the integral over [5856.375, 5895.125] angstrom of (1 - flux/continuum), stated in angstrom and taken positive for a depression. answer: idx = 2.0 angstrom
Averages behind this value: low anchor 15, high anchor 14.3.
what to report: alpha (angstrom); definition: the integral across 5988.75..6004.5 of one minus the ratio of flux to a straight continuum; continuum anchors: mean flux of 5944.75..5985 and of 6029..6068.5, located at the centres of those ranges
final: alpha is 0.0 angstrom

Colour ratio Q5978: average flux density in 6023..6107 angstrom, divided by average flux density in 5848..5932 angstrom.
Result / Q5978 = 1.1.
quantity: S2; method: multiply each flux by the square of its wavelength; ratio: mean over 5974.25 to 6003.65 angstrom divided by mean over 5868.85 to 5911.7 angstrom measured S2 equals 1.1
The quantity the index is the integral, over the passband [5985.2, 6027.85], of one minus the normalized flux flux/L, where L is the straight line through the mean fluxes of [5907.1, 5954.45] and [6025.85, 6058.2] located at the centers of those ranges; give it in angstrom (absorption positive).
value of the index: 1.0 angstrom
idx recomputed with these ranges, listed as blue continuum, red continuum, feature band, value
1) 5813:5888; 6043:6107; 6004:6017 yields 0.5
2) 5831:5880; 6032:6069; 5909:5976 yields 1.6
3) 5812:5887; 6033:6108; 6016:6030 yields 0.3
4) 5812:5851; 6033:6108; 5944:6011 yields 2.4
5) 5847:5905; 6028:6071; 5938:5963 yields -0.5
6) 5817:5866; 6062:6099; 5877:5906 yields 3.8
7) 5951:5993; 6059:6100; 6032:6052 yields -0.4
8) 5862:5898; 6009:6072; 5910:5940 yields -1.1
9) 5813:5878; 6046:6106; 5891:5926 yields 3.1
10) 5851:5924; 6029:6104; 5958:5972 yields -0.2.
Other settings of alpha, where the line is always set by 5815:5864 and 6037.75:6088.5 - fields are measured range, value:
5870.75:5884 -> 0.5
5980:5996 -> 0.6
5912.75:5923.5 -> 0.5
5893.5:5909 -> 1.9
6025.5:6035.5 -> 0.3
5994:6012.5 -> 0.6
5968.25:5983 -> 0.5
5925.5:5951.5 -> 0.7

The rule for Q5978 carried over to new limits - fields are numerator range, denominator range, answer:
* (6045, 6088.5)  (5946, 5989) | 1.03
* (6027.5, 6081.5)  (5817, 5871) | 0.99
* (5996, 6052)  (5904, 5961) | 1.01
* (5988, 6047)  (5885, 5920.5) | 1.10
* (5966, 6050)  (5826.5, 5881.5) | 0.98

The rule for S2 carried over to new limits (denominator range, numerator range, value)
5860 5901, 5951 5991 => 1.09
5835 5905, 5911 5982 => 1.06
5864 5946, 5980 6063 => 1.08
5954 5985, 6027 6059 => 1.05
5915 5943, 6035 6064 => 1.07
